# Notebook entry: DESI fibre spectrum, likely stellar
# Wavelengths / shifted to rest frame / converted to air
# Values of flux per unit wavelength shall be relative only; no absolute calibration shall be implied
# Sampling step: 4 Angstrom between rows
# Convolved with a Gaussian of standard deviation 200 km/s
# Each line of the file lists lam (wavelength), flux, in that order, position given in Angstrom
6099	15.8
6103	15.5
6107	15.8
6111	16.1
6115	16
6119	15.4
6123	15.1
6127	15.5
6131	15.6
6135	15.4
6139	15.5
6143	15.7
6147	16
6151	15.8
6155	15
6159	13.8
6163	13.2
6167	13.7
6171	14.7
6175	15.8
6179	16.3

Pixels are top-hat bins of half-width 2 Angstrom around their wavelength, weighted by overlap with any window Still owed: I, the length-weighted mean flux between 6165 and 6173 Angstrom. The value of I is 14.2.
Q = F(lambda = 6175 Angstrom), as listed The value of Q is 15.8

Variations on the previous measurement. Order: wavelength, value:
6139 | 15.5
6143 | 15.7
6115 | 16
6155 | 15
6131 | 15.6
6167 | 13.7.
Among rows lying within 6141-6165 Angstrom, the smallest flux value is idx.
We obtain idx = 13.2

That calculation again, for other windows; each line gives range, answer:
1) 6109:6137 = 15.1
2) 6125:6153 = 15.4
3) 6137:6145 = 15.5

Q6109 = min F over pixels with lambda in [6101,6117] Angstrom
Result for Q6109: 15.5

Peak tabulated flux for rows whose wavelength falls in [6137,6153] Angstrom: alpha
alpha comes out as 16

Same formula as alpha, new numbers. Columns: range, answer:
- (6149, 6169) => 15.8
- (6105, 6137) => 16.1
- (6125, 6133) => 15.6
